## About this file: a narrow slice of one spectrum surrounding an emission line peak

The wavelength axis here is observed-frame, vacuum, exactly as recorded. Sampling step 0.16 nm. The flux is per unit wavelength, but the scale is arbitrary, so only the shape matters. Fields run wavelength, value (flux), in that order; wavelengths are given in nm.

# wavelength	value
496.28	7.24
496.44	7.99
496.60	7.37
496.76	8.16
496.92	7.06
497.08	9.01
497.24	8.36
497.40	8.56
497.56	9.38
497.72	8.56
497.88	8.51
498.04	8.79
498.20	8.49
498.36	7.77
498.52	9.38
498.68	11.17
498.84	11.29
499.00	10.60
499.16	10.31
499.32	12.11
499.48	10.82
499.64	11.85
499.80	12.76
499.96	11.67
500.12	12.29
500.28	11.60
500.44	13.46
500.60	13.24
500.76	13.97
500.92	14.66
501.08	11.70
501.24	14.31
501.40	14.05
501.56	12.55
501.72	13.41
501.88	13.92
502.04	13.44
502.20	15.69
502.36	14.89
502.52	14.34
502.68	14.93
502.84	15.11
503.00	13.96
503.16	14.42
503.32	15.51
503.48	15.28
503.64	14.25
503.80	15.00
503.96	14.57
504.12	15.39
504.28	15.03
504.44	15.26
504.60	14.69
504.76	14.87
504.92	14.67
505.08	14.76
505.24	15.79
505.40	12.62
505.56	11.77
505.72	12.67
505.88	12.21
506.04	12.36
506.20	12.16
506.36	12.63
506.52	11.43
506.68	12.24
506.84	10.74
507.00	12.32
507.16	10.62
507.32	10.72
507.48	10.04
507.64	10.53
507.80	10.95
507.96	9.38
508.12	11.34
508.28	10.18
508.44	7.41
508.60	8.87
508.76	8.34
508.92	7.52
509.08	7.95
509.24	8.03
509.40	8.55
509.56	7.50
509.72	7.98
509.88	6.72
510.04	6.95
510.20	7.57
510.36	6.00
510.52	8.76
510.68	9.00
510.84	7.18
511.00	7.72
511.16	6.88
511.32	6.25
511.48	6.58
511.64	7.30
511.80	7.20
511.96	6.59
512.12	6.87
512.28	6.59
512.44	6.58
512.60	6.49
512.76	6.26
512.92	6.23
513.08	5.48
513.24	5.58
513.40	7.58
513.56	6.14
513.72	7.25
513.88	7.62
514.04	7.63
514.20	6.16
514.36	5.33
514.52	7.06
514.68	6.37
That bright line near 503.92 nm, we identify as C IV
